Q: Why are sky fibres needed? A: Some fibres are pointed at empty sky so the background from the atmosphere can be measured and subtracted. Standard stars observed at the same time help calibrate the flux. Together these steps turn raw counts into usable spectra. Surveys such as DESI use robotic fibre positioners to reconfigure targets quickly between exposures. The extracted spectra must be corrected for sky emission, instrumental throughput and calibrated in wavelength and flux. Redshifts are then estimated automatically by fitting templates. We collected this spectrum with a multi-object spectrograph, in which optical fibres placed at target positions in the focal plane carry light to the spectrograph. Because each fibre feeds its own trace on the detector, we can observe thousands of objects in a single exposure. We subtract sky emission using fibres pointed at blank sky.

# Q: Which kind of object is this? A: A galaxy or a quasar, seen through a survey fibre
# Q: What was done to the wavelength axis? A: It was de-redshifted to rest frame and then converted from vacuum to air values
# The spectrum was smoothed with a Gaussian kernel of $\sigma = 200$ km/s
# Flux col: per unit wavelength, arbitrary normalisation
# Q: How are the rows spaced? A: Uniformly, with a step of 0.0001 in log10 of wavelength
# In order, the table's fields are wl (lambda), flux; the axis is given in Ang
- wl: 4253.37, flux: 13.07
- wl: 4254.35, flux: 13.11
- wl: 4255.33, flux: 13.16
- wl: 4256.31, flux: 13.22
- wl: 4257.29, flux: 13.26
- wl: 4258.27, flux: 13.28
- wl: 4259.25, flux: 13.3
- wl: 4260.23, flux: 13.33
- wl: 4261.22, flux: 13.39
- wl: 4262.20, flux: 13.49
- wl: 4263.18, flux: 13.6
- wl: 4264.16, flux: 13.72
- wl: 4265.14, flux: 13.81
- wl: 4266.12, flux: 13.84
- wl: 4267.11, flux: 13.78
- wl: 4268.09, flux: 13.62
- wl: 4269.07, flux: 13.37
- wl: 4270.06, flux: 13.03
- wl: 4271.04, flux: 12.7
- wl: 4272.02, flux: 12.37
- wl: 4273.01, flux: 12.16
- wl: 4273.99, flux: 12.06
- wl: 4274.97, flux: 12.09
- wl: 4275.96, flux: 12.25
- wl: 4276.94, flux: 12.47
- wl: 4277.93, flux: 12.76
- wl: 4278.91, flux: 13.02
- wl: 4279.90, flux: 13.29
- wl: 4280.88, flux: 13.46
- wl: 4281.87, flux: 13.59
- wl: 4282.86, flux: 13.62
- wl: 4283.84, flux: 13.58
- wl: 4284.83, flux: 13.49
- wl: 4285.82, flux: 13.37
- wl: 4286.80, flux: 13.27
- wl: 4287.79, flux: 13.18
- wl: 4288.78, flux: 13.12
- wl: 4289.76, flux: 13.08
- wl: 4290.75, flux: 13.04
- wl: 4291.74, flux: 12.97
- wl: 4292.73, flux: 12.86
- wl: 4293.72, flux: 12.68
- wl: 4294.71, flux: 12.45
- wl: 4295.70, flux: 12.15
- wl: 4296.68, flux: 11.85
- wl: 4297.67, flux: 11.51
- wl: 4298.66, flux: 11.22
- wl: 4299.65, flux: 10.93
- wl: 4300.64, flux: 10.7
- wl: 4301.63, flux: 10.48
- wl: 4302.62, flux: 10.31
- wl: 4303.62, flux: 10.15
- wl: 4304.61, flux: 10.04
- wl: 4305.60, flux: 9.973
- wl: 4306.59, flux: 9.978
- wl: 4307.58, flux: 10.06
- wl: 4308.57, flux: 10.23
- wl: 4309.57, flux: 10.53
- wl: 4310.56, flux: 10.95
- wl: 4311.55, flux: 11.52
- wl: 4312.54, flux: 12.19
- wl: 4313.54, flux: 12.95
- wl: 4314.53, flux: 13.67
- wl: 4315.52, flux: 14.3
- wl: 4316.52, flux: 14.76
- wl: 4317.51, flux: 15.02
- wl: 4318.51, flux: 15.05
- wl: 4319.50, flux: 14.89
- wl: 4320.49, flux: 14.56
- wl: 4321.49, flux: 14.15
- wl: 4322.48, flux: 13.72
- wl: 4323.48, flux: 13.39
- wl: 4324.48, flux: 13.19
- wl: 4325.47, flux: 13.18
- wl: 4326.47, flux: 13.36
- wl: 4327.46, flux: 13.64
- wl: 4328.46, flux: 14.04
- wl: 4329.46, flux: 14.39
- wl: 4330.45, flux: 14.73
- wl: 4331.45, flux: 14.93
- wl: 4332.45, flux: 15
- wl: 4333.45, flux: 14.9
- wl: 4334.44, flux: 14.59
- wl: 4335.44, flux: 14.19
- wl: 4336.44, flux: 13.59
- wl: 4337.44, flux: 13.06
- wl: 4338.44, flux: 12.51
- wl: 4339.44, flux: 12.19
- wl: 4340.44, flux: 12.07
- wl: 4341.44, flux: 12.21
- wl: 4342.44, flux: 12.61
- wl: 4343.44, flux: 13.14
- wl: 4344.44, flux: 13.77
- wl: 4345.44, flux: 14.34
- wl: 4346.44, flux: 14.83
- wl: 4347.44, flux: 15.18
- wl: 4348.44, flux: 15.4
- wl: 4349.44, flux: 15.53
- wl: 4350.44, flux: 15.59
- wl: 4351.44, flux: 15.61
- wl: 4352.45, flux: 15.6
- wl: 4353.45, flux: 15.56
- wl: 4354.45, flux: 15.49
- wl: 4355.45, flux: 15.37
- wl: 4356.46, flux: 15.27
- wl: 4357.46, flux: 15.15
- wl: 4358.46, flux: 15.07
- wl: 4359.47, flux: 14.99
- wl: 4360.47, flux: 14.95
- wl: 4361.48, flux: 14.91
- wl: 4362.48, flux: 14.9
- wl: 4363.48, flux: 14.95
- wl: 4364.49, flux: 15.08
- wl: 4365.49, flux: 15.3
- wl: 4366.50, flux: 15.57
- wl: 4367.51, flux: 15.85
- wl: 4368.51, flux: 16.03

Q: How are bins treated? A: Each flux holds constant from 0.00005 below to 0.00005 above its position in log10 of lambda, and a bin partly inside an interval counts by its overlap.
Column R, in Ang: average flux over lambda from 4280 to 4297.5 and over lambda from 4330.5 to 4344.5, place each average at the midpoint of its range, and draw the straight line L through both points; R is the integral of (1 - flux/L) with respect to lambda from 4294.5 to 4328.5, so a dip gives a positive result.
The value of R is 2.5 Ang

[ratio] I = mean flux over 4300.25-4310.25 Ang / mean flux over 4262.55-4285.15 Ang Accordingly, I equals 0.78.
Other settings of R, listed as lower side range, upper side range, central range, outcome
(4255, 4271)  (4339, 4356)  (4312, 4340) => 0.44 Ang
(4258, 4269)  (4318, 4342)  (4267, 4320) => 4.78 Ang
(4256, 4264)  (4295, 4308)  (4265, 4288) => -1.43 Ang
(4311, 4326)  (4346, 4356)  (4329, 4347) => 1.24 Ang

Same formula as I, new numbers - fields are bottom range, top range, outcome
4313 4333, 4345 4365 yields 1.07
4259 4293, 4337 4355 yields 1.08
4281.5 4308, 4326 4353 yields 1.18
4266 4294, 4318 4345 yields 1.05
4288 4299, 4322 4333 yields 1.12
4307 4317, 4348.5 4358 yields 1.28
